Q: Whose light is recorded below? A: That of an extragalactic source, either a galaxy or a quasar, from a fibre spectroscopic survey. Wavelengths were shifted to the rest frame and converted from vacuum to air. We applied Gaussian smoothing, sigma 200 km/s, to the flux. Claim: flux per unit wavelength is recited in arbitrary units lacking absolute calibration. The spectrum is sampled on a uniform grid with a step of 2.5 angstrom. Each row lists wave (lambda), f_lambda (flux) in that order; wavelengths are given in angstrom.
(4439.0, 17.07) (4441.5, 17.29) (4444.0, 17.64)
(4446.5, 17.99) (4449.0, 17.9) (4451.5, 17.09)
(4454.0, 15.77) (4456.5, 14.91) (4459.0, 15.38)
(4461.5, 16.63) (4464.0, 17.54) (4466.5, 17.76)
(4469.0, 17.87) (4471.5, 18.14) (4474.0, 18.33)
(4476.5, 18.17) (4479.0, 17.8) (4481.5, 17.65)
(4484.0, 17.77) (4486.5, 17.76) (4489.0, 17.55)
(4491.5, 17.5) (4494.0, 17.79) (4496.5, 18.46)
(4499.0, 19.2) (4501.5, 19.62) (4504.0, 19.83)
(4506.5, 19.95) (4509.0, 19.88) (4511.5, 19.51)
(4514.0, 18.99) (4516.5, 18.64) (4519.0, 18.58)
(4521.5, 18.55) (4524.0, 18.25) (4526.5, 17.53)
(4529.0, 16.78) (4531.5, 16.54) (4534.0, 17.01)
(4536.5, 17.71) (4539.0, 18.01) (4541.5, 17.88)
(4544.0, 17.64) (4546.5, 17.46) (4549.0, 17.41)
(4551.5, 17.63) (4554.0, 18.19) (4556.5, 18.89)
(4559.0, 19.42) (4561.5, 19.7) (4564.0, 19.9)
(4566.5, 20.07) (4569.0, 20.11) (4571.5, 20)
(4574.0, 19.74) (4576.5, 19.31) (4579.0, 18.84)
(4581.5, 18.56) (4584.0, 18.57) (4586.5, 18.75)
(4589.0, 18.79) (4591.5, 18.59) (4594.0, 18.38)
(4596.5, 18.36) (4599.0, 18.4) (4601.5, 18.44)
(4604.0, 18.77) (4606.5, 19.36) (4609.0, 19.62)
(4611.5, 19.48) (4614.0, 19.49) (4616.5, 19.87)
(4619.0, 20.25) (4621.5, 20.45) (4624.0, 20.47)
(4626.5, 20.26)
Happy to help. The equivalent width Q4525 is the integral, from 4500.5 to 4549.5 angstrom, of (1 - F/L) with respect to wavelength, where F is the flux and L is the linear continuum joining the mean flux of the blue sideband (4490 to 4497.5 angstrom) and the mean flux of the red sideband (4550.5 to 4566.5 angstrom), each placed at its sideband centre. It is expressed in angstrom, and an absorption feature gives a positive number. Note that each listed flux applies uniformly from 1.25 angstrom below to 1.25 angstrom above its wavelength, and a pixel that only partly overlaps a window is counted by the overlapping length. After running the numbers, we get 0.4 angstrom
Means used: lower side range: 17.9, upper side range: 19.1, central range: 18.3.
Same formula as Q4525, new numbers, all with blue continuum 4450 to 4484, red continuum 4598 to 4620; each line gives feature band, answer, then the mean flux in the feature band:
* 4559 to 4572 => -0.9 angstrom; 19.9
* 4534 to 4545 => 0.3 angstrom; 17.7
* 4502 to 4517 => -1.4 angstrom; 19.5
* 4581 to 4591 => 0.2 angstrom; 18.7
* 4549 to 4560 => 0.1 angstrom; 18.4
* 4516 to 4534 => 0.3 angstrom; 17.7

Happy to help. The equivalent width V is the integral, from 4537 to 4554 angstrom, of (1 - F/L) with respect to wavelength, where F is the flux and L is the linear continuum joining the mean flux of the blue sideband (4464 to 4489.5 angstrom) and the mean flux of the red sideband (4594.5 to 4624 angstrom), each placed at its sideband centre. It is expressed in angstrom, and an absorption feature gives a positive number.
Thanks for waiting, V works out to 0.8 angstrom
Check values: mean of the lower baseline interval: 17.9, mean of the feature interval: 17.7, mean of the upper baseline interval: 19.3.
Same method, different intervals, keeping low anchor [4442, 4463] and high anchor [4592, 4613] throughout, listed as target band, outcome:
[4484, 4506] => -1.5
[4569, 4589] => -0.7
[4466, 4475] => -0.6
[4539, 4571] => -0.9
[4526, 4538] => 0.5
